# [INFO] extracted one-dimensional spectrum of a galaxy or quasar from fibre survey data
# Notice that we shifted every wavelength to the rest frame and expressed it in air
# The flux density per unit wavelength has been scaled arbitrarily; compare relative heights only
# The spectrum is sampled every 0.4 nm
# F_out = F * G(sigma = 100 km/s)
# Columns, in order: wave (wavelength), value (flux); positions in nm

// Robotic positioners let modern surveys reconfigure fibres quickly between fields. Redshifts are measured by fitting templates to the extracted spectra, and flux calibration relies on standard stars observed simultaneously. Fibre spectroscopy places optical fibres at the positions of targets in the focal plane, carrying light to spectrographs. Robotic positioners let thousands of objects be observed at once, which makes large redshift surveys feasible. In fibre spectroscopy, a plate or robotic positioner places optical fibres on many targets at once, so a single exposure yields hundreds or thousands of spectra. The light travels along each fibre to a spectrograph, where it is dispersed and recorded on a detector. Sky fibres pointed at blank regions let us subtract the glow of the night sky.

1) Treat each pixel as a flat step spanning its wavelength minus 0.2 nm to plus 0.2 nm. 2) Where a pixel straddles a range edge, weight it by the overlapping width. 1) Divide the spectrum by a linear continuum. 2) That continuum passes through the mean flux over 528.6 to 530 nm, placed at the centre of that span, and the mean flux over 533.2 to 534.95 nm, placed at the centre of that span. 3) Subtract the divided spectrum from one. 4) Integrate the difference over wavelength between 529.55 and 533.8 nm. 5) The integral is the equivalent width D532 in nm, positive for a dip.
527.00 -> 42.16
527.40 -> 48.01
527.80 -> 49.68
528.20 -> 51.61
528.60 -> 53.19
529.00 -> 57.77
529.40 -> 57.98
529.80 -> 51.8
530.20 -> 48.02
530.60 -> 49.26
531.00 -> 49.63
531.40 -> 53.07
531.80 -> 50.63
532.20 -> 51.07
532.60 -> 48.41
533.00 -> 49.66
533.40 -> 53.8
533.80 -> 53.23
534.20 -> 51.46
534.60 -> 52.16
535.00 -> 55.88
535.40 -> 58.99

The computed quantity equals 0.27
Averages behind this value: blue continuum 55.5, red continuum 52.9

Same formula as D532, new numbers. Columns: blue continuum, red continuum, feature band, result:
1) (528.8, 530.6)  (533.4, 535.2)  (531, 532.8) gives 0.09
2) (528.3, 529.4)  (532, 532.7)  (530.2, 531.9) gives 0.05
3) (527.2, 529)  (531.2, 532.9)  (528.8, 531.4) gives -0.07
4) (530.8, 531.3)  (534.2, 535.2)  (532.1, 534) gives 0.03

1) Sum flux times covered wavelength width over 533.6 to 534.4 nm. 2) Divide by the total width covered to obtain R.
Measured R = 52.3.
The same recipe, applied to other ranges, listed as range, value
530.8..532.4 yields 51.1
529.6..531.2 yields 49.7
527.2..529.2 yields 52.1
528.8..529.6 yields 57.9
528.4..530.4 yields 53.8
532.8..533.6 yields 51.7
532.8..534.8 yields 52.1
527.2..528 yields 48.8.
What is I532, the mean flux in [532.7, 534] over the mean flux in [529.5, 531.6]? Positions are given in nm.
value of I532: 1.02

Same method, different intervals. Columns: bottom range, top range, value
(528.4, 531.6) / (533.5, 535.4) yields 1.02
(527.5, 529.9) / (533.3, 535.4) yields 1.01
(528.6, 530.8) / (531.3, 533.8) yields 0.97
